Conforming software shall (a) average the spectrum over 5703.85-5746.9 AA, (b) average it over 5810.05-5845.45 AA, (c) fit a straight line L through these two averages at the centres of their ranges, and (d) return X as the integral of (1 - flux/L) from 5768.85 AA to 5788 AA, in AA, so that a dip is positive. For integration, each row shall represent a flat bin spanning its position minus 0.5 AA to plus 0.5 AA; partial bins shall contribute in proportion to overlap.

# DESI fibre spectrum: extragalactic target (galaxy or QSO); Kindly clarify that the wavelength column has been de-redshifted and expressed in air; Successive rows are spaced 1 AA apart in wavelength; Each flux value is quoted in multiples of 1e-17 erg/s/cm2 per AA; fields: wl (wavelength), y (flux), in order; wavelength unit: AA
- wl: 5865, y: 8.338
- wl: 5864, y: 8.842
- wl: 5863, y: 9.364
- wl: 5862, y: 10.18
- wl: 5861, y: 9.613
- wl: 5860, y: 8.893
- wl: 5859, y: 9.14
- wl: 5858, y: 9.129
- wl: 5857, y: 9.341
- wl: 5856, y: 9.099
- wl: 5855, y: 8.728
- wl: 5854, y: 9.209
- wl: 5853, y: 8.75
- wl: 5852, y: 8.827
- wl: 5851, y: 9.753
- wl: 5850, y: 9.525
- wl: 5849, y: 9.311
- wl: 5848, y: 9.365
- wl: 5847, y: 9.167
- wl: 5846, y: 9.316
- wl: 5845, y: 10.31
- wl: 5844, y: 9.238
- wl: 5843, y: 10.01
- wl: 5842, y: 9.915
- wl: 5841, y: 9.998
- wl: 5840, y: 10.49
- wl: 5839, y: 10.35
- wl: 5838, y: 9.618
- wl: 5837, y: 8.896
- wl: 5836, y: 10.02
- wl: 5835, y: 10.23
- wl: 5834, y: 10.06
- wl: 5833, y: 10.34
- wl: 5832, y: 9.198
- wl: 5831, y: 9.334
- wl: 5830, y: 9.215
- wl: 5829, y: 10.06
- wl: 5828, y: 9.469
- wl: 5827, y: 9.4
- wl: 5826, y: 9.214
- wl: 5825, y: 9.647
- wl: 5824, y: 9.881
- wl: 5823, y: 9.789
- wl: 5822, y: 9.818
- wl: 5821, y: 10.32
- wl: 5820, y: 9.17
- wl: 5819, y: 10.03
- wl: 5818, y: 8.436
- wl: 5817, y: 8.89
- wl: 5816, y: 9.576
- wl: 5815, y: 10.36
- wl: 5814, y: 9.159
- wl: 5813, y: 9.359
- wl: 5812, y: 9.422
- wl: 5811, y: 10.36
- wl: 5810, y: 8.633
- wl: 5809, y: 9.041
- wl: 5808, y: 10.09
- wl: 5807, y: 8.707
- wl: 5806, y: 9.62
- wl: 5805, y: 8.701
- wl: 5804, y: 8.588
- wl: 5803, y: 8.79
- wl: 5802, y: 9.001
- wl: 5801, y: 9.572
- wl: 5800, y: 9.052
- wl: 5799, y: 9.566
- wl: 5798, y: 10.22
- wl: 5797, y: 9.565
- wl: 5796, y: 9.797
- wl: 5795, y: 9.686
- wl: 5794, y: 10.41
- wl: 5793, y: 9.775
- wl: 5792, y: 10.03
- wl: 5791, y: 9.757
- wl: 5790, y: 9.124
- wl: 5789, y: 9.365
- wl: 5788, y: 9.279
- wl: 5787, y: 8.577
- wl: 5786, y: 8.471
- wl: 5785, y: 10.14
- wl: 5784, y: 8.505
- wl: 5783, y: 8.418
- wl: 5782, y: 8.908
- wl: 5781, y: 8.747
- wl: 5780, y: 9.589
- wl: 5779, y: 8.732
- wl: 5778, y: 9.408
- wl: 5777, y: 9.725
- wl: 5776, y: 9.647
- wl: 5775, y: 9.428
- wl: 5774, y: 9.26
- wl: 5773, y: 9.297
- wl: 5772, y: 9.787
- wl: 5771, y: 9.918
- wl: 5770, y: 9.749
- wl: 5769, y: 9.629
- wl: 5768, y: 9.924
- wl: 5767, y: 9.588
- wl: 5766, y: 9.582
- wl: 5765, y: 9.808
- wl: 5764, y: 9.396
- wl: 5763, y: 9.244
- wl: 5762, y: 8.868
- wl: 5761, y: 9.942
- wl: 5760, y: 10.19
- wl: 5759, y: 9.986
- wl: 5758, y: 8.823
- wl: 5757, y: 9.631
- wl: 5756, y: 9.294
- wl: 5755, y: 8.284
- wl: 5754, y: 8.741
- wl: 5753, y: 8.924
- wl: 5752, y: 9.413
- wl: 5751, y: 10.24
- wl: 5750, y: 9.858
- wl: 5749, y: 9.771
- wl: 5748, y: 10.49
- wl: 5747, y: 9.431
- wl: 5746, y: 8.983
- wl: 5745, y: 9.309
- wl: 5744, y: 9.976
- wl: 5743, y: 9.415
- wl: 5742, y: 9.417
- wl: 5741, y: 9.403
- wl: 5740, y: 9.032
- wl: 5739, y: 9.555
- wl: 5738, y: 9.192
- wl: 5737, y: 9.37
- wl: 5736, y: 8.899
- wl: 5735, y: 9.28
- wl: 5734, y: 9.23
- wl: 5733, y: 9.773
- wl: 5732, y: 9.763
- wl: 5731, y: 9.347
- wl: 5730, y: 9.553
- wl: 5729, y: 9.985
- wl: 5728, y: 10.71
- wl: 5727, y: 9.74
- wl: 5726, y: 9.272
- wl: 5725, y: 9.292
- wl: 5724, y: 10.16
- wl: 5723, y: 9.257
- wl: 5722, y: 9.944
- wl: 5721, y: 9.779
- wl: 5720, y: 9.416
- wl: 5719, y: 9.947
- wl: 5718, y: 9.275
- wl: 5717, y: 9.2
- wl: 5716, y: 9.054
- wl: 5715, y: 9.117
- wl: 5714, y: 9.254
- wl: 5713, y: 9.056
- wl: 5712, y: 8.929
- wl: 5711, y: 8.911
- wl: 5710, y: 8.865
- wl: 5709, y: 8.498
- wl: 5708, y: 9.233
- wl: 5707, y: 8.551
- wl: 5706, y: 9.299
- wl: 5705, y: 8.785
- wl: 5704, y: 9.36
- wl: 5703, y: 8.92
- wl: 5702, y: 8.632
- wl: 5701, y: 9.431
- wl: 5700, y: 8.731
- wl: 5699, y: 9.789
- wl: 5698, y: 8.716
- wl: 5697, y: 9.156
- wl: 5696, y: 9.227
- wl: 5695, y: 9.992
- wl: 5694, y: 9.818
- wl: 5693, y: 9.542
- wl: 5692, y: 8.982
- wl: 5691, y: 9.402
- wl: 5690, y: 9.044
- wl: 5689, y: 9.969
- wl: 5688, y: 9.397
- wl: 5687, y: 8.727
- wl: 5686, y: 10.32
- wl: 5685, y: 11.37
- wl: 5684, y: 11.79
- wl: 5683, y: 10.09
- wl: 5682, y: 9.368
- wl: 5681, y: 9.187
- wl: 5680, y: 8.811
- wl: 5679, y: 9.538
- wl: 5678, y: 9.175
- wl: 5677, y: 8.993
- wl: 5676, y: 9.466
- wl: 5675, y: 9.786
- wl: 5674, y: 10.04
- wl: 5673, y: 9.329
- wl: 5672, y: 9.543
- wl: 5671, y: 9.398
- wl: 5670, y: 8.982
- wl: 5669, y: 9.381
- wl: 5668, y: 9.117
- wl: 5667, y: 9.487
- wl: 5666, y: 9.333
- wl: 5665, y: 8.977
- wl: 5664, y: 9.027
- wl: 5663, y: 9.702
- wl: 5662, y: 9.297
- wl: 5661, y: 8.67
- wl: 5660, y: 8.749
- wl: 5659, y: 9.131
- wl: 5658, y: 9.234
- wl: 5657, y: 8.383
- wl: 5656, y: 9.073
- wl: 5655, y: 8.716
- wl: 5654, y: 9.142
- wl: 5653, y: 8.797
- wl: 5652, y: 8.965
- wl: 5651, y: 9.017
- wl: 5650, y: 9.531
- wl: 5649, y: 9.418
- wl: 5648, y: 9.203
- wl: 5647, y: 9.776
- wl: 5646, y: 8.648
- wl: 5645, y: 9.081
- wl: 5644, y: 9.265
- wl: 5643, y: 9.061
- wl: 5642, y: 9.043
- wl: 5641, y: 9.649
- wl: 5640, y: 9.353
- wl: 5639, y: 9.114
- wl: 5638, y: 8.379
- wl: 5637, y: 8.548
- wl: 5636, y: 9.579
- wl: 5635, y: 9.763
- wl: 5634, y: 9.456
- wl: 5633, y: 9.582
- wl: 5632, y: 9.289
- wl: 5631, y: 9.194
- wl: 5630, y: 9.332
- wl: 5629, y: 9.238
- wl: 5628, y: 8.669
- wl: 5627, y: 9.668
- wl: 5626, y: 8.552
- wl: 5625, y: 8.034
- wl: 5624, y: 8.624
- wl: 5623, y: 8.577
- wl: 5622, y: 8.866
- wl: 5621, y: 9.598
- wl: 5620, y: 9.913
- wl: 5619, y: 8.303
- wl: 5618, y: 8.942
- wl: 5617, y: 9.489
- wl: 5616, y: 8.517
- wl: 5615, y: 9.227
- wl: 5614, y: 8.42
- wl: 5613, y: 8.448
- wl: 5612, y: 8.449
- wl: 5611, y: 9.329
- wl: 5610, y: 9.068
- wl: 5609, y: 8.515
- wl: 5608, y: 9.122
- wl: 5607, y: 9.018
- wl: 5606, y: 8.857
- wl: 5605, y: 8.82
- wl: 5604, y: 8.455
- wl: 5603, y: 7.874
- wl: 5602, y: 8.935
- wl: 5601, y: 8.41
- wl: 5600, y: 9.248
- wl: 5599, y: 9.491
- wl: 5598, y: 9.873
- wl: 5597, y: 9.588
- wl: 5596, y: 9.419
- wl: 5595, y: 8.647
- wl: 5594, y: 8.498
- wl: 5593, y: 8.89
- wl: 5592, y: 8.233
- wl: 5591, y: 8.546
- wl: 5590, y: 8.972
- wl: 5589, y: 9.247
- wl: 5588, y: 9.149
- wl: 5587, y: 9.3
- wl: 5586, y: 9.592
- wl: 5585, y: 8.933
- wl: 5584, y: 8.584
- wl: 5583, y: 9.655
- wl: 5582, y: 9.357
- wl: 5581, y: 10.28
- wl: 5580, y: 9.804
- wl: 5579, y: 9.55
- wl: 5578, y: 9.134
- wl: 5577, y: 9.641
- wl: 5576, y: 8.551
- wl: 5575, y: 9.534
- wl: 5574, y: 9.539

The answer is 0.55 AA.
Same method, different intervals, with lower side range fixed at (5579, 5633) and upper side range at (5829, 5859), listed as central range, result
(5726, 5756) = -0.5 AA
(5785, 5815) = 0.1 AA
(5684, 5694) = -0.6 AA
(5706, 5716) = 0.3 AA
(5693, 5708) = 0.1 AA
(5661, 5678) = -0.3 AA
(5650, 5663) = 0.2 AA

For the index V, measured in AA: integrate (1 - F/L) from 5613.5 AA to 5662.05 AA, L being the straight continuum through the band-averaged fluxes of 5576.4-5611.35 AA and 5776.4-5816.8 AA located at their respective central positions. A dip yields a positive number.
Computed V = 0.4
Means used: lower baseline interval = 9.08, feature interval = 9.06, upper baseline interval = 9.34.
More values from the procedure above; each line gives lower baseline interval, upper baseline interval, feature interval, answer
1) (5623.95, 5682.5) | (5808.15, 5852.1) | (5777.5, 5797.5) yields 0.41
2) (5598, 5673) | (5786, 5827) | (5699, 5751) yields -0.68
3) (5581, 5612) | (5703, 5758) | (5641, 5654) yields -0.04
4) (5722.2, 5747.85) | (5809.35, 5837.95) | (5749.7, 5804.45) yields 0.81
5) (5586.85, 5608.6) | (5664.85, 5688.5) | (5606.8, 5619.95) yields 0.27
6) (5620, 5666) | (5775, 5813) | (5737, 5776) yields -0.94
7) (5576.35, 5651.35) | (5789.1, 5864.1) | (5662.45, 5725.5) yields -0.96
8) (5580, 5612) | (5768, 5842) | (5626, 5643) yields -0.18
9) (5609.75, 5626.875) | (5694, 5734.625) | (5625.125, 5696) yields -1.93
